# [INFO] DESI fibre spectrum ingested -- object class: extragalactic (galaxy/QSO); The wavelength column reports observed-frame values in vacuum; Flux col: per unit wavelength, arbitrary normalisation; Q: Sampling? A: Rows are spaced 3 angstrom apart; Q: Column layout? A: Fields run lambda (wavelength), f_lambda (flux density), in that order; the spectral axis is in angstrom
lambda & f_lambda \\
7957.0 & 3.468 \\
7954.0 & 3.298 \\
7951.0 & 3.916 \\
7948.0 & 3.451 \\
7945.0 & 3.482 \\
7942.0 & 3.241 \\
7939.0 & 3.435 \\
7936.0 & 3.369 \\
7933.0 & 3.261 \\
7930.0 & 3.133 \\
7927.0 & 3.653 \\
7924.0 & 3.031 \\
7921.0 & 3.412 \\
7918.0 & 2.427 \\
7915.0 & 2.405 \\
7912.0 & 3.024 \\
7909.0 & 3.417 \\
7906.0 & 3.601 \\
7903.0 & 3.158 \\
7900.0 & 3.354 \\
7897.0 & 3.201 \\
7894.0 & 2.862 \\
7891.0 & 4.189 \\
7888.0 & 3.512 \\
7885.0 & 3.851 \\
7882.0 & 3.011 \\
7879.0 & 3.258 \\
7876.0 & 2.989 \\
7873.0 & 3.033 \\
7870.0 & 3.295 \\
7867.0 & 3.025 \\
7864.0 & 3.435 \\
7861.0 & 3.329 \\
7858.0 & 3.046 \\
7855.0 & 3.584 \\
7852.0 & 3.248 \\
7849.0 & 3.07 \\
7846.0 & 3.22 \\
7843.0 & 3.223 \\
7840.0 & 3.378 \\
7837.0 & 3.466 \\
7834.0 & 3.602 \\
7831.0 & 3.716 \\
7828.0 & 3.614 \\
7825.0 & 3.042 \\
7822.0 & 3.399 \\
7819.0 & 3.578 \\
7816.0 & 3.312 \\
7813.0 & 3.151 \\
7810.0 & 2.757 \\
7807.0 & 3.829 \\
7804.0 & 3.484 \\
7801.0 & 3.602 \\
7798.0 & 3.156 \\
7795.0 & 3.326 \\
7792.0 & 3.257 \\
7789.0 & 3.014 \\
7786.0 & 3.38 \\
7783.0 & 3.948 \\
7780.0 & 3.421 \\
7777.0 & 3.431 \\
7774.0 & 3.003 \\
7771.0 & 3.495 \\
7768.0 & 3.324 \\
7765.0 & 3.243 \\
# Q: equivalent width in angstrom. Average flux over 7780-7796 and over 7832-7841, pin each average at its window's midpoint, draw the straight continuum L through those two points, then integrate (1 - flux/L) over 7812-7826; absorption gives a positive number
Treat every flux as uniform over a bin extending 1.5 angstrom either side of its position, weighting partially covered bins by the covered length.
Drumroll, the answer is 0.6 angstrom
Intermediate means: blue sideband 3.39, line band 3.31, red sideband 3.5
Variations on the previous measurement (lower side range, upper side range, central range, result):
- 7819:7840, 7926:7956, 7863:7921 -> 3.8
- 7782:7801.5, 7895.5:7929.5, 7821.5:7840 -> -1.0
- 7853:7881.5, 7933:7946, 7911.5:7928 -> 1.8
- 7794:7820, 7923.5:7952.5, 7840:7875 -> 1.5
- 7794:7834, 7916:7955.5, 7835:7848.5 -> 0.2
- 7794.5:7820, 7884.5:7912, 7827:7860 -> 0.0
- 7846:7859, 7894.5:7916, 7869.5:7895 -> -1.1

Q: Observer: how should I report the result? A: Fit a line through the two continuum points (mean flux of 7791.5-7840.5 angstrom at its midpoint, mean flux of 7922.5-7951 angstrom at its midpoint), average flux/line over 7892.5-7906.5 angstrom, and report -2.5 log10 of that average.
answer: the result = 0.06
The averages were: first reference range 3.4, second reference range 3.37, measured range 3.21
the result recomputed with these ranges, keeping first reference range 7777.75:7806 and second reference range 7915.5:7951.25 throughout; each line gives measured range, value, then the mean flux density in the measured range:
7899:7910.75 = -0.025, 3.38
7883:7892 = -0.144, 3.79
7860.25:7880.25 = 0.048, 3.19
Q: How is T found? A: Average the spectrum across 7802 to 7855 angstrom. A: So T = 3.37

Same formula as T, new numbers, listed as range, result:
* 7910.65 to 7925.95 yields 2.88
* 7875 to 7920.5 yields 3.22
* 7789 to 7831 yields 3.35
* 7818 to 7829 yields 3.39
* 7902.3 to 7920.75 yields 3.03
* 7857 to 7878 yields 3.17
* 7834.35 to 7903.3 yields 3.3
